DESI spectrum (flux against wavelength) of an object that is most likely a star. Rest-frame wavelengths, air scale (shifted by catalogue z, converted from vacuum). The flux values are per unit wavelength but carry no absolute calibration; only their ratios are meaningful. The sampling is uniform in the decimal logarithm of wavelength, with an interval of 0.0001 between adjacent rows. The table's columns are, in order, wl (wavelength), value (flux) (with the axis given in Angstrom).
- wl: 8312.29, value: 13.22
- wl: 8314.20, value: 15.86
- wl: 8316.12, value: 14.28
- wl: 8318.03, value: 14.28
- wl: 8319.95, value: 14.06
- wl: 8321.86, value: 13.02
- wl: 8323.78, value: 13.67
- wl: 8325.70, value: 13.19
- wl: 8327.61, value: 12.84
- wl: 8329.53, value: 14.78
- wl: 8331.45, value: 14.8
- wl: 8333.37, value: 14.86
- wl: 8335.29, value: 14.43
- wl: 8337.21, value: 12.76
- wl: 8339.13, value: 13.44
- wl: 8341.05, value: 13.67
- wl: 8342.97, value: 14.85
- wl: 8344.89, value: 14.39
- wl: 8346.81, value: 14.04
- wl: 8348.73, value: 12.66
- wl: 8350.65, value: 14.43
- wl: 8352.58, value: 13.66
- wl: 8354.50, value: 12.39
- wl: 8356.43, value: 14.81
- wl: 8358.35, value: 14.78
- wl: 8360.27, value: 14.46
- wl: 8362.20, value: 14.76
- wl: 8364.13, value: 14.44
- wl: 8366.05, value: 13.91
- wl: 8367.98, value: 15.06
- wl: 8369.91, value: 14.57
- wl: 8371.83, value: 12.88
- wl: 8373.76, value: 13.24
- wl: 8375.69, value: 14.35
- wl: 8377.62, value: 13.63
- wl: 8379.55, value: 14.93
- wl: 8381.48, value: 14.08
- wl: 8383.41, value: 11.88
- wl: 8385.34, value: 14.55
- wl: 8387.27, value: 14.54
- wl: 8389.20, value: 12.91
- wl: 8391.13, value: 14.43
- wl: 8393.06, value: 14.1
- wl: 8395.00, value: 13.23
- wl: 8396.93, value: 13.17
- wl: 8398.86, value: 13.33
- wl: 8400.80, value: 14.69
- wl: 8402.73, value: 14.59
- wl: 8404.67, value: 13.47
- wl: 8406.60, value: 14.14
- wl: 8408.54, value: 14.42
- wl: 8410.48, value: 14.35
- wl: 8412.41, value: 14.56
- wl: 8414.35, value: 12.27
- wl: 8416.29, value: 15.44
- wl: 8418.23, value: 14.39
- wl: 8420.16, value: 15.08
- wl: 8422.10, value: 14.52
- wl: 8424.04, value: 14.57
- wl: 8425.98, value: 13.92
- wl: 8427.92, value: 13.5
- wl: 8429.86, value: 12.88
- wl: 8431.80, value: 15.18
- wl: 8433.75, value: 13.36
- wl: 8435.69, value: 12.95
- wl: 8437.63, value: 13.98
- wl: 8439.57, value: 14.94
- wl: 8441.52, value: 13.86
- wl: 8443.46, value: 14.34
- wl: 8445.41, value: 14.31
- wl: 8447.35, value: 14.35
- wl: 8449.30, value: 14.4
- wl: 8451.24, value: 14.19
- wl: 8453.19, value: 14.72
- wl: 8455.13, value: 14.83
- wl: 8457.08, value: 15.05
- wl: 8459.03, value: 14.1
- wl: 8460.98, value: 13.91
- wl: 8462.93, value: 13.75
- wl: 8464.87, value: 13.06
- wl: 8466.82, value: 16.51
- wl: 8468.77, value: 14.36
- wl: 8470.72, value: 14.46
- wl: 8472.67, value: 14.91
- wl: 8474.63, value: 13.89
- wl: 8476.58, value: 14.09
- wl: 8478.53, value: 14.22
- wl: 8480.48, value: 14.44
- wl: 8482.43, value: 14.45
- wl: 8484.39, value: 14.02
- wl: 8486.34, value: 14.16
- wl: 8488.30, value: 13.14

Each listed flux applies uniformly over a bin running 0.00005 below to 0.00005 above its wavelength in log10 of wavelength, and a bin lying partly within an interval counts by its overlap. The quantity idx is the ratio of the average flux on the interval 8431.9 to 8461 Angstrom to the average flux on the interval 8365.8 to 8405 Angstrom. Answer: 1.03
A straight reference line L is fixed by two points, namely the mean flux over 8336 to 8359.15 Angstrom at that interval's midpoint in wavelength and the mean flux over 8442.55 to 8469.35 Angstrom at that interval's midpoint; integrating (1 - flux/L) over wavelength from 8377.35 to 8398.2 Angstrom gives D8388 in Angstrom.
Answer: 0.42 Angstrom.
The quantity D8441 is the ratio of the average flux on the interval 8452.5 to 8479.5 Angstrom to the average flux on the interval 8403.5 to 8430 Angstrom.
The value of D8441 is 1.0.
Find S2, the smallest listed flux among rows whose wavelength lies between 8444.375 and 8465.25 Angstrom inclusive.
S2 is 13.06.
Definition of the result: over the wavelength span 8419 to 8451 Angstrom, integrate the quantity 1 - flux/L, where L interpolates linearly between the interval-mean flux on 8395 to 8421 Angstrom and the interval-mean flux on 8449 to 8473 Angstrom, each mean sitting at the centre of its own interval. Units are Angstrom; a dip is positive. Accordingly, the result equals 0.4 Angstrom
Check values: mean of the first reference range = 14.1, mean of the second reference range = 14.5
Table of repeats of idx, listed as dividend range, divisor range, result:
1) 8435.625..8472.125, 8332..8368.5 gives 1.02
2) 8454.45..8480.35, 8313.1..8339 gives 1.03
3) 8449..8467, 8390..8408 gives 1.03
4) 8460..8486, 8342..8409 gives 1.02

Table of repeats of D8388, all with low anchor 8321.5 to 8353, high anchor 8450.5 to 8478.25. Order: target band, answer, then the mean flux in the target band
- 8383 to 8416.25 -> 0.60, 13.9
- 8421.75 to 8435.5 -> 0.34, 13.9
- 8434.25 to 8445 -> 0.23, 14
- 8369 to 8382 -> 0.08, 13.9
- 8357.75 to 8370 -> -0.51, 14.6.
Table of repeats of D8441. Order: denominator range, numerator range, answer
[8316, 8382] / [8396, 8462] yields 1.01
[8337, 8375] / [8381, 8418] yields 0.99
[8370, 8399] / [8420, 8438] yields 1.02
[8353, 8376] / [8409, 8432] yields 1.01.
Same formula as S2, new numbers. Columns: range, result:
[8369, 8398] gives 11.88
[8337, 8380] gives 12.39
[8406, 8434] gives 12.27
